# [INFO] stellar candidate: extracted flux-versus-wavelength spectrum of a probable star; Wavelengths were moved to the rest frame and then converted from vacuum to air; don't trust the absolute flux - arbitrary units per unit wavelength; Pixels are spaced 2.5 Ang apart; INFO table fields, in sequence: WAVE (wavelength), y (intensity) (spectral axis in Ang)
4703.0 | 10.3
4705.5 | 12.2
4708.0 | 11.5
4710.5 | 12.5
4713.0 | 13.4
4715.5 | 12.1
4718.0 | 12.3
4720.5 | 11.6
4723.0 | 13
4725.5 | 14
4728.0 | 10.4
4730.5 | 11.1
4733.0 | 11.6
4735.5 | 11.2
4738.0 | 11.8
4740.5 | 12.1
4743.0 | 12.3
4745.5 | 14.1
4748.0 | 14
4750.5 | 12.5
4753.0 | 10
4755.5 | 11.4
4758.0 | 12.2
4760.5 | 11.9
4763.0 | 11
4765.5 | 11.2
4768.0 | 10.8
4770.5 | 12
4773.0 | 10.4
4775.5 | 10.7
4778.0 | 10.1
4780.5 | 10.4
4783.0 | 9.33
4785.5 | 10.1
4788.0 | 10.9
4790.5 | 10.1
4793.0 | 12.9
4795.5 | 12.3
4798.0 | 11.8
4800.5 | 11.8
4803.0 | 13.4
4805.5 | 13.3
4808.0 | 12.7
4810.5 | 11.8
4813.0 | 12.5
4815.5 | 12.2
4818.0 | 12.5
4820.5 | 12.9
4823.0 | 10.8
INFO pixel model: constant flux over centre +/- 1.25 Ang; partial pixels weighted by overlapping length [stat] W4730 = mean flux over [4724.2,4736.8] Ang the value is 11.7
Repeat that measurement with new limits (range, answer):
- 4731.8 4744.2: 11.8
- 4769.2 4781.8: 10.7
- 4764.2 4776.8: 11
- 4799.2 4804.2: 12.6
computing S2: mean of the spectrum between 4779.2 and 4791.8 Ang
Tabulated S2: 10.2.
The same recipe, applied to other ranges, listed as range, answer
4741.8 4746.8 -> 13.2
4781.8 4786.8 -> 9.73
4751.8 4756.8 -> 10.7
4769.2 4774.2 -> 11.2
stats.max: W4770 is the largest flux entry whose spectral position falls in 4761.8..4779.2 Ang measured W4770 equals 12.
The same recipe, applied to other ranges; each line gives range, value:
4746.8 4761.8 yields 14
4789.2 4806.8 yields 13.4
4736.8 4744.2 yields 12.3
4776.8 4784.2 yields 10.4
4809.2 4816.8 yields 12.5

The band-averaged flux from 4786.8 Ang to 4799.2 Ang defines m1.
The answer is 11.6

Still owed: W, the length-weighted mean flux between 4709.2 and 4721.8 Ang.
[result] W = 12.4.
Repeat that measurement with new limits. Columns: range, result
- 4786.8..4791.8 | 10.5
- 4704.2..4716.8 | 12.3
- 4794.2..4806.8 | 12.5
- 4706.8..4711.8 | 12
